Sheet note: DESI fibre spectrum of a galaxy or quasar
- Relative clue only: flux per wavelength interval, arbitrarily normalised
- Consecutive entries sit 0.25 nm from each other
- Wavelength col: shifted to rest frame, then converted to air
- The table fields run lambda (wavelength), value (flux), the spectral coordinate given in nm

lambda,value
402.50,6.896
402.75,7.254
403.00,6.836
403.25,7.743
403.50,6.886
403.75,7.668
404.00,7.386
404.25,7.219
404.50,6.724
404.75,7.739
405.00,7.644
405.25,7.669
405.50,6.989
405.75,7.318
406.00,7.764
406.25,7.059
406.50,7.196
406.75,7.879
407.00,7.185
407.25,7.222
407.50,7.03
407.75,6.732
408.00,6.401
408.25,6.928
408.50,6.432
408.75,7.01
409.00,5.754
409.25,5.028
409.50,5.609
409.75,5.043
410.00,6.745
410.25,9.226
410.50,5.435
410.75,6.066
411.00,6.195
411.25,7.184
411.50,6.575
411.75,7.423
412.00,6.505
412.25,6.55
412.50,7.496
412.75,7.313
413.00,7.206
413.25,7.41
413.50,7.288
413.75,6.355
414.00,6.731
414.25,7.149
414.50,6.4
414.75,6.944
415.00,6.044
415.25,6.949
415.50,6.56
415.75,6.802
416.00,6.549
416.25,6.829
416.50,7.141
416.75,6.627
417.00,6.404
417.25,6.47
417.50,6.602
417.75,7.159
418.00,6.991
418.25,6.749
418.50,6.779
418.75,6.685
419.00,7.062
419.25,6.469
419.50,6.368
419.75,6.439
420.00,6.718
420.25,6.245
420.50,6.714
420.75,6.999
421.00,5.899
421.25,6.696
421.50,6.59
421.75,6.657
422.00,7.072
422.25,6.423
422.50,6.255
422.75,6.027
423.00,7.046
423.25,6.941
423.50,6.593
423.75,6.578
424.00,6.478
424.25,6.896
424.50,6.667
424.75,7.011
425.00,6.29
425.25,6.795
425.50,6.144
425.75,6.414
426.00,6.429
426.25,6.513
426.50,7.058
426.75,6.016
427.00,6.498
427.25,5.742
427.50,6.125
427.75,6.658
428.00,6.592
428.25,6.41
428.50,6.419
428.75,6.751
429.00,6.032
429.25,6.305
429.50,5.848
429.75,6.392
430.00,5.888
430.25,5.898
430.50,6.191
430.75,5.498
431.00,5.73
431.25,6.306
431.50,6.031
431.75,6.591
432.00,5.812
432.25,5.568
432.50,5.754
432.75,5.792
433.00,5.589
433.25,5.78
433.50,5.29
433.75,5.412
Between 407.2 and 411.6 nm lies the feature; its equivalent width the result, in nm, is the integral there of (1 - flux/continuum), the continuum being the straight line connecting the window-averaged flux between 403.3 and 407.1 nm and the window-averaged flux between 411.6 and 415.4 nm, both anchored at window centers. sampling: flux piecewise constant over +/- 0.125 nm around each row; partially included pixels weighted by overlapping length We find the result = 0.413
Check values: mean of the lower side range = 7.36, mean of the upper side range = 6.91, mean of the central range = 6.47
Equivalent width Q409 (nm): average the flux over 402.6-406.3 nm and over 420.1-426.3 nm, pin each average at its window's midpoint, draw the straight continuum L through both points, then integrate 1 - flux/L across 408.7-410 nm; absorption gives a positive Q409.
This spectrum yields 0.259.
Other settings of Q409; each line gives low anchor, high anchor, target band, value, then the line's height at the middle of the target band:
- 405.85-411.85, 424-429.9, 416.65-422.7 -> -0.07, 6.55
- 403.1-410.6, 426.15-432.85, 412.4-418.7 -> -0.17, 6.65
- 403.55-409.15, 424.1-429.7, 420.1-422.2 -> 0.01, 6.63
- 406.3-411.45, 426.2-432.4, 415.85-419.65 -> -0.17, 6.43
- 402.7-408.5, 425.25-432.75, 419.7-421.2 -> 0.01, 6.57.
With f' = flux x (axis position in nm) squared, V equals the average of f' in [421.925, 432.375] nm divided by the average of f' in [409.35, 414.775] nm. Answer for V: 1.01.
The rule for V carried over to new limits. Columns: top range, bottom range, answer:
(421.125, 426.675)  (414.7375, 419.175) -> 1.01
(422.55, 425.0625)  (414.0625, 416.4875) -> 1.03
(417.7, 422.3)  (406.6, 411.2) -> 1.07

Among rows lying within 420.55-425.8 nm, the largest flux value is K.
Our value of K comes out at 7.072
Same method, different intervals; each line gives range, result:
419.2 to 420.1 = 6.718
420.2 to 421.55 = 6.999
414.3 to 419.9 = 7.159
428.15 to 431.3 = 6.751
